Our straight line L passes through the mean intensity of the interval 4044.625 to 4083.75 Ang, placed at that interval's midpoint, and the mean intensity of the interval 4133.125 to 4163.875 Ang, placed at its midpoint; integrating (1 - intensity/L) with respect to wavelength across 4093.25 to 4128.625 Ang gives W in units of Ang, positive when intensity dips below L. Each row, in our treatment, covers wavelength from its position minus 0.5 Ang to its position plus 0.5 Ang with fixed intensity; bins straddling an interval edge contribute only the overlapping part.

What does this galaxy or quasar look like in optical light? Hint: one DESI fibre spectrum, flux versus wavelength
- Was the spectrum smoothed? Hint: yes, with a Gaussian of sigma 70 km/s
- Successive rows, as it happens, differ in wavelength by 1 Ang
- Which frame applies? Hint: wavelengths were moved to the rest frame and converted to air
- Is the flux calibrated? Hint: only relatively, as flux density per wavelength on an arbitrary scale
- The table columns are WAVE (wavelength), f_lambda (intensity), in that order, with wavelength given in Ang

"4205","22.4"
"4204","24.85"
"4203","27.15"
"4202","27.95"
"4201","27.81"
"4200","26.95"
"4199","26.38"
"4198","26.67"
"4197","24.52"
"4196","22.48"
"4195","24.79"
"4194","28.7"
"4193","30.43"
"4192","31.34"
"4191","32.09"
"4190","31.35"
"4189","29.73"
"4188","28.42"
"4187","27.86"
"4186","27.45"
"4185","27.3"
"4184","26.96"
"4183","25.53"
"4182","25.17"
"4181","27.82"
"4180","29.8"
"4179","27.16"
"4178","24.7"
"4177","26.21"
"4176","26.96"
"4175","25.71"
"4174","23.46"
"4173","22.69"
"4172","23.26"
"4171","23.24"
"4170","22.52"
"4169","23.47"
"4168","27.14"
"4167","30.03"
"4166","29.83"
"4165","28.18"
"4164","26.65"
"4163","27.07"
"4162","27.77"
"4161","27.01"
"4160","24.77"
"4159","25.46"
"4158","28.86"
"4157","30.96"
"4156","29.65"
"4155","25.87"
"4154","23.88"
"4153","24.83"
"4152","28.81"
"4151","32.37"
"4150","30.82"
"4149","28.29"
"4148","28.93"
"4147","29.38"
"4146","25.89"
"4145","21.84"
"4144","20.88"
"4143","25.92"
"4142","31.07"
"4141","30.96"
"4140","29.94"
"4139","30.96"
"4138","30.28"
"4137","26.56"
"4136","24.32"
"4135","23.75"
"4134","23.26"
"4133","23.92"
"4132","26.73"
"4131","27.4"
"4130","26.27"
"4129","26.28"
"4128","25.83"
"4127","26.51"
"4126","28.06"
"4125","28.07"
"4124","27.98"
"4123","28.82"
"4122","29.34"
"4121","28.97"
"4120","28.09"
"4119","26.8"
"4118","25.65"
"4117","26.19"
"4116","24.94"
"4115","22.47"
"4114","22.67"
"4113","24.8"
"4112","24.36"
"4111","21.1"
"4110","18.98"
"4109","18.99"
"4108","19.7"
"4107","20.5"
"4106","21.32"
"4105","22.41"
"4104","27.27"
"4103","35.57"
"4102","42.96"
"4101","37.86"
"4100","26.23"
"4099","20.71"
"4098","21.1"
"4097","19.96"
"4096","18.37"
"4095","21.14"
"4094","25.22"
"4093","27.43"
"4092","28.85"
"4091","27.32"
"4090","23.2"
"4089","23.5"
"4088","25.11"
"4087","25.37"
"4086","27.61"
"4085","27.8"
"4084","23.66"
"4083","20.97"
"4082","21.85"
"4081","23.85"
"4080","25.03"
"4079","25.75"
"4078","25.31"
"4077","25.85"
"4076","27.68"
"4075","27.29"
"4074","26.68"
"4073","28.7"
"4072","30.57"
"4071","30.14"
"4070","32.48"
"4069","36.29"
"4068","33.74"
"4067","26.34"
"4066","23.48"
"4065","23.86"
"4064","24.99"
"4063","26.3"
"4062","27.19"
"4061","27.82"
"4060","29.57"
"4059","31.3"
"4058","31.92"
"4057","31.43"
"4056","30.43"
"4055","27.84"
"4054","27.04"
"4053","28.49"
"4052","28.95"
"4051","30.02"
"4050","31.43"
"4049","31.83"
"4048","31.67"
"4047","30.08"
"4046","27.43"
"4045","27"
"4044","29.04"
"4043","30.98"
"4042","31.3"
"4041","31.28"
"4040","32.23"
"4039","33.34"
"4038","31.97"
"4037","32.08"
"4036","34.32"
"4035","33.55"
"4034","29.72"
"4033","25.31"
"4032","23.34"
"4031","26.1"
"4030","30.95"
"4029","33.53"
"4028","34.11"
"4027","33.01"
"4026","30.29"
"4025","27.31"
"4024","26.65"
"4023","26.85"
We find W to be 2.88 Ang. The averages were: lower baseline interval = 28.1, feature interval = 25.4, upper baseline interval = 27.3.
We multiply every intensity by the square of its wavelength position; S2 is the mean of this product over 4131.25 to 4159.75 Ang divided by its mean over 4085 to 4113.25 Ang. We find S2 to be 1.12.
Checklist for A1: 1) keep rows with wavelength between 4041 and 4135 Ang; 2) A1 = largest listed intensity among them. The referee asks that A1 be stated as 42.96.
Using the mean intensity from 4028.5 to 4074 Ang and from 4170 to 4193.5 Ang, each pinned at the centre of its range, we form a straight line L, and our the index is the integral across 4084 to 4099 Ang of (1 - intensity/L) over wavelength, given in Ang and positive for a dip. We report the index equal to 2.4 Ang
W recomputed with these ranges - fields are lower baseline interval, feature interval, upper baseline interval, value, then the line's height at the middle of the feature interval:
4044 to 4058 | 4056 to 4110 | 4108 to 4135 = 2.3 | 27.7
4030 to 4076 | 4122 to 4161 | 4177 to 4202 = 1.3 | 28.2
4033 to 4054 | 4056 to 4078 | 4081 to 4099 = -1.2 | 27.2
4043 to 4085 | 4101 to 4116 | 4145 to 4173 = 1.4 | 27.6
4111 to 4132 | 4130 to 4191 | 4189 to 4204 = 0.2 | 27.1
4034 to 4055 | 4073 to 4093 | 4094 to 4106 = 1.6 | 27.7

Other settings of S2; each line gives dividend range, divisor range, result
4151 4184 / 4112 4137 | 1.04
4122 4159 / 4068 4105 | 1.05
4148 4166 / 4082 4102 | 1.14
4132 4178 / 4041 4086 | 0.99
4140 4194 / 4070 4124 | 1.10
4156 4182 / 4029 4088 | 0.98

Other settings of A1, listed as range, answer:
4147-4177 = 32.37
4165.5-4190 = 31.35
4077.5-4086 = 27.8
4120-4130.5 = 29.34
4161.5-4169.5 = 30.03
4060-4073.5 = 36.29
